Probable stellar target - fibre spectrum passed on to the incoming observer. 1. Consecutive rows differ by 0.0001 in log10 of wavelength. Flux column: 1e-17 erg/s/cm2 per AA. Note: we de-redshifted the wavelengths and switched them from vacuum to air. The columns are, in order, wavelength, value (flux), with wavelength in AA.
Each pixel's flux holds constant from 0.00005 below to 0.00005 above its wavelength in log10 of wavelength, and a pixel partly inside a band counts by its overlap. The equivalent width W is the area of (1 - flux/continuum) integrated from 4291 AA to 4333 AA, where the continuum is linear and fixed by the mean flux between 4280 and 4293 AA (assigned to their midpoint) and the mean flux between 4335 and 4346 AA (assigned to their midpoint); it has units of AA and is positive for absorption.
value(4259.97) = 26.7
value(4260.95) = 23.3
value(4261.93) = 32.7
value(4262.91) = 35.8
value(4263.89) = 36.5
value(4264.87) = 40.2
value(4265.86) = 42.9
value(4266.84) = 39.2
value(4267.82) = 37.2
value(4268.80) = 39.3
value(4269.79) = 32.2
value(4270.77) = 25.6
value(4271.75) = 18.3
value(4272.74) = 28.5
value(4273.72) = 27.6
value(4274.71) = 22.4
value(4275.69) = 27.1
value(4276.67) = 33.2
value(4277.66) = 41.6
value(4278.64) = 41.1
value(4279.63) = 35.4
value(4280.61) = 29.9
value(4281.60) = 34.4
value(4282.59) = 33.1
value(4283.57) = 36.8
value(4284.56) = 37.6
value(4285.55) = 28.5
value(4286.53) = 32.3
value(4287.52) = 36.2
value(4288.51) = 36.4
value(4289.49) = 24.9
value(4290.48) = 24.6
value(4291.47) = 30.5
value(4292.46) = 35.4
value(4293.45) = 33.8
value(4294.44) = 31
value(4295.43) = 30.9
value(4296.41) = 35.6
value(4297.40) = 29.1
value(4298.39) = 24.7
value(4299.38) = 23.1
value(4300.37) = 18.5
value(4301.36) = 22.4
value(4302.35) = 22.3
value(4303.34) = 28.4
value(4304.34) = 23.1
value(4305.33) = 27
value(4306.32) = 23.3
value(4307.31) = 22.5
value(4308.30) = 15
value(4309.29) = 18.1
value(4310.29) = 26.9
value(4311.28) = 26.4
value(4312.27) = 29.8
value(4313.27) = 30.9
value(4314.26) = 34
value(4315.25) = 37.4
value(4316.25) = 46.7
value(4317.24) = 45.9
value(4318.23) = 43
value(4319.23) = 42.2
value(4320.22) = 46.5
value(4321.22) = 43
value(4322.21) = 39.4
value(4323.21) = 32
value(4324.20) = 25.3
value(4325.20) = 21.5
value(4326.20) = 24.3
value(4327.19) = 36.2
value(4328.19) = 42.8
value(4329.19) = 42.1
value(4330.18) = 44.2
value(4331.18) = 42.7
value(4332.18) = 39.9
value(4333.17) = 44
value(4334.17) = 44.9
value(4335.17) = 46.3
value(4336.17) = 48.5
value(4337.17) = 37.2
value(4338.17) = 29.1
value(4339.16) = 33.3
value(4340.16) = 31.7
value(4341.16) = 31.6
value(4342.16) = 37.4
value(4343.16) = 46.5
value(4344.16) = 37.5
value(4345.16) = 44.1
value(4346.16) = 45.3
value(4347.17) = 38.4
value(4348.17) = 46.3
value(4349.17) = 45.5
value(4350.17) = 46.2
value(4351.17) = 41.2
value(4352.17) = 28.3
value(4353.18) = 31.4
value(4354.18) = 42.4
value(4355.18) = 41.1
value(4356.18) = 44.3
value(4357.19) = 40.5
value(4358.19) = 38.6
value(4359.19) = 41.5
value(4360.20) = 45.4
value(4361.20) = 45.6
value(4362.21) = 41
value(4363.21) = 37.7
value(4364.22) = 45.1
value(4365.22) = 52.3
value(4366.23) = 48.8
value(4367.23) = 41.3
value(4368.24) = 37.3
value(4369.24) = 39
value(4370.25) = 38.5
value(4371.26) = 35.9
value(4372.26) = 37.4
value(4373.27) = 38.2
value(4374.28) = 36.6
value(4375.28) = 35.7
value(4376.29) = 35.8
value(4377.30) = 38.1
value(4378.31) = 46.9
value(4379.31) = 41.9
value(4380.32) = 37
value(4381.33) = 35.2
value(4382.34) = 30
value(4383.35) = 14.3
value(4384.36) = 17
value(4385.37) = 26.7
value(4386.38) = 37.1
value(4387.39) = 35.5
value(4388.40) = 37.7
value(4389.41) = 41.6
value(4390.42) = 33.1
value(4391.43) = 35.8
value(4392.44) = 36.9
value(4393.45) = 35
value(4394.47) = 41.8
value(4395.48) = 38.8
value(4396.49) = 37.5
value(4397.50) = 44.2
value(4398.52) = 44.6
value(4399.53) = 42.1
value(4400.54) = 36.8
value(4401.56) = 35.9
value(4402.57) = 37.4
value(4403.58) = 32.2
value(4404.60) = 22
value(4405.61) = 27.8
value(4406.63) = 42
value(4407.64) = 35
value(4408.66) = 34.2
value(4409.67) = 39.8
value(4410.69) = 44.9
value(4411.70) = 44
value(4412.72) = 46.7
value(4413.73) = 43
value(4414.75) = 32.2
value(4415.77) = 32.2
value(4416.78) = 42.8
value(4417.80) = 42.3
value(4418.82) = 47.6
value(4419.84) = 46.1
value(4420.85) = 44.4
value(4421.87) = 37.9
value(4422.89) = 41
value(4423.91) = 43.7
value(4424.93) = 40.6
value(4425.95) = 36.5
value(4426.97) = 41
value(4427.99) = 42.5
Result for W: 4.1 AA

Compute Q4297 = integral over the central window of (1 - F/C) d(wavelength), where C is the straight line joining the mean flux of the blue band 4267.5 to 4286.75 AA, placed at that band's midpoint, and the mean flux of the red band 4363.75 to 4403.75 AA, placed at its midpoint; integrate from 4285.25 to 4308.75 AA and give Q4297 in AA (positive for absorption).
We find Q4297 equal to 3.9 AA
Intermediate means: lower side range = 32.1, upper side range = 37.4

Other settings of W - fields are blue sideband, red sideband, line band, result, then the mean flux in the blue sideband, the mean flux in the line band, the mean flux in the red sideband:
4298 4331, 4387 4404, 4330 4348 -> -3.7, 31.3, 40.2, 38.1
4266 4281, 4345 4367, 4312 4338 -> -0.2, 32.2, 38.8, 42.3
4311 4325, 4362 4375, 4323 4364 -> -0.3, 37.2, 39.2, 40.6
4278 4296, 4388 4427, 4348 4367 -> -3.0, 33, 42.2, 38.9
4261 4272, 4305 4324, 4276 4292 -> 0.2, 34.5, 33.5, 33.1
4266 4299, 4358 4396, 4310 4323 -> -1.5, 32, 37.9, 37.7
